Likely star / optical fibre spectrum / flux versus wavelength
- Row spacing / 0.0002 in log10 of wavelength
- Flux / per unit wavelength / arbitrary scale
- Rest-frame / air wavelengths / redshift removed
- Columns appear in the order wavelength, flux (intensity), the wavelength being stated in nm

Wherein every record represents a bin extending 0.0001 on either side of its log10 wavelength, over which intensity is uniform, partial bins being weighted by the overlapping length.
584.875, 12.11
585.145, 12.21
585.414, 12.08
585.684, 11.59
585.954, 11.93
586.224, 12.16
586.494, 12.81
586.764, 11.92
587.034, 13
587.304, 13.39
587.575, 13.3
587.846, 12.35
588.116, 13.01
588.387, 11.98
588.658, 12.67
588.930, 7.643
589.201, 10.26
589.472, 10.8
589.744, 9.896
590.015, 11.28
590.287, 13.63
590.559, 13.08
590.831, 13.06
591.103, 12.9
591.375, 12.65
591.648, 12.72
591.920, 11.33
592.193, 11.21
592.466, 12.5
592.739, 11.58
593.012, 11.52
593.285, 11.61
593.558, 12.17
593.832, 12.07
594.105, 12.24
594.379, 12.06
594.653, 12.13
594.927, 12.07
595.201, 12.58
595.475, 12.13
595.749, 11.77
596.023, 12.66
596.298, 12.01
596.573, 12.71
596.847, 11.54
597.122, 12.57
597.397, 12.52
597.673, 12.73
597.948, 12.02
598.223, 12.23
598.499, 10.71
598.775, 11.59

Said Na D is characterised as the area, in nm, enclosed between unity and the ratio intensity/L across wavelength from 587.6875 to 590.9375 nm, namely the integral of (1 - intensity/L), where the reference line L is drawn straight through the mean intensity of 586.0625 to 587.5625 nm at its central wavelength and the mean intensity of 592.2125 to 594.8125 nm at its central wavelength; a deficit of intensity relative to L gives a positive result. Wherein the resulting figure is 0.20 nm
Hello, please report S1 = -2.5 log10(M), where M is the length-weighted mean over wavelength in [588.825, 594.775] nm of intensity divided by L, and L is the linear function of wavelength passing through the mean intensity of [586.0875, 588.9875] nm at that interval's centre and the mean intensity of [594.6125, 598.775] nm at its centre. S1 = 0.043 mag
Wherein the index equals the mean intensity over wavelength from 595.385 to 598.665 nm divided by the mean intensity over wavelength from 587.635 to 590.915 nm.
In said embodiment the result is 1.0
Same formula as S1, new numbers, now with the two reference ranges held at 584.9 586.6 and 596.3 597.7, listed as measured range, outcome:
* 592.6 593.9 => 0.04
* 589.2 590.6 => 0.06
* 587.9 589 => 0.05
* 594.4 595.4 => 0.01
